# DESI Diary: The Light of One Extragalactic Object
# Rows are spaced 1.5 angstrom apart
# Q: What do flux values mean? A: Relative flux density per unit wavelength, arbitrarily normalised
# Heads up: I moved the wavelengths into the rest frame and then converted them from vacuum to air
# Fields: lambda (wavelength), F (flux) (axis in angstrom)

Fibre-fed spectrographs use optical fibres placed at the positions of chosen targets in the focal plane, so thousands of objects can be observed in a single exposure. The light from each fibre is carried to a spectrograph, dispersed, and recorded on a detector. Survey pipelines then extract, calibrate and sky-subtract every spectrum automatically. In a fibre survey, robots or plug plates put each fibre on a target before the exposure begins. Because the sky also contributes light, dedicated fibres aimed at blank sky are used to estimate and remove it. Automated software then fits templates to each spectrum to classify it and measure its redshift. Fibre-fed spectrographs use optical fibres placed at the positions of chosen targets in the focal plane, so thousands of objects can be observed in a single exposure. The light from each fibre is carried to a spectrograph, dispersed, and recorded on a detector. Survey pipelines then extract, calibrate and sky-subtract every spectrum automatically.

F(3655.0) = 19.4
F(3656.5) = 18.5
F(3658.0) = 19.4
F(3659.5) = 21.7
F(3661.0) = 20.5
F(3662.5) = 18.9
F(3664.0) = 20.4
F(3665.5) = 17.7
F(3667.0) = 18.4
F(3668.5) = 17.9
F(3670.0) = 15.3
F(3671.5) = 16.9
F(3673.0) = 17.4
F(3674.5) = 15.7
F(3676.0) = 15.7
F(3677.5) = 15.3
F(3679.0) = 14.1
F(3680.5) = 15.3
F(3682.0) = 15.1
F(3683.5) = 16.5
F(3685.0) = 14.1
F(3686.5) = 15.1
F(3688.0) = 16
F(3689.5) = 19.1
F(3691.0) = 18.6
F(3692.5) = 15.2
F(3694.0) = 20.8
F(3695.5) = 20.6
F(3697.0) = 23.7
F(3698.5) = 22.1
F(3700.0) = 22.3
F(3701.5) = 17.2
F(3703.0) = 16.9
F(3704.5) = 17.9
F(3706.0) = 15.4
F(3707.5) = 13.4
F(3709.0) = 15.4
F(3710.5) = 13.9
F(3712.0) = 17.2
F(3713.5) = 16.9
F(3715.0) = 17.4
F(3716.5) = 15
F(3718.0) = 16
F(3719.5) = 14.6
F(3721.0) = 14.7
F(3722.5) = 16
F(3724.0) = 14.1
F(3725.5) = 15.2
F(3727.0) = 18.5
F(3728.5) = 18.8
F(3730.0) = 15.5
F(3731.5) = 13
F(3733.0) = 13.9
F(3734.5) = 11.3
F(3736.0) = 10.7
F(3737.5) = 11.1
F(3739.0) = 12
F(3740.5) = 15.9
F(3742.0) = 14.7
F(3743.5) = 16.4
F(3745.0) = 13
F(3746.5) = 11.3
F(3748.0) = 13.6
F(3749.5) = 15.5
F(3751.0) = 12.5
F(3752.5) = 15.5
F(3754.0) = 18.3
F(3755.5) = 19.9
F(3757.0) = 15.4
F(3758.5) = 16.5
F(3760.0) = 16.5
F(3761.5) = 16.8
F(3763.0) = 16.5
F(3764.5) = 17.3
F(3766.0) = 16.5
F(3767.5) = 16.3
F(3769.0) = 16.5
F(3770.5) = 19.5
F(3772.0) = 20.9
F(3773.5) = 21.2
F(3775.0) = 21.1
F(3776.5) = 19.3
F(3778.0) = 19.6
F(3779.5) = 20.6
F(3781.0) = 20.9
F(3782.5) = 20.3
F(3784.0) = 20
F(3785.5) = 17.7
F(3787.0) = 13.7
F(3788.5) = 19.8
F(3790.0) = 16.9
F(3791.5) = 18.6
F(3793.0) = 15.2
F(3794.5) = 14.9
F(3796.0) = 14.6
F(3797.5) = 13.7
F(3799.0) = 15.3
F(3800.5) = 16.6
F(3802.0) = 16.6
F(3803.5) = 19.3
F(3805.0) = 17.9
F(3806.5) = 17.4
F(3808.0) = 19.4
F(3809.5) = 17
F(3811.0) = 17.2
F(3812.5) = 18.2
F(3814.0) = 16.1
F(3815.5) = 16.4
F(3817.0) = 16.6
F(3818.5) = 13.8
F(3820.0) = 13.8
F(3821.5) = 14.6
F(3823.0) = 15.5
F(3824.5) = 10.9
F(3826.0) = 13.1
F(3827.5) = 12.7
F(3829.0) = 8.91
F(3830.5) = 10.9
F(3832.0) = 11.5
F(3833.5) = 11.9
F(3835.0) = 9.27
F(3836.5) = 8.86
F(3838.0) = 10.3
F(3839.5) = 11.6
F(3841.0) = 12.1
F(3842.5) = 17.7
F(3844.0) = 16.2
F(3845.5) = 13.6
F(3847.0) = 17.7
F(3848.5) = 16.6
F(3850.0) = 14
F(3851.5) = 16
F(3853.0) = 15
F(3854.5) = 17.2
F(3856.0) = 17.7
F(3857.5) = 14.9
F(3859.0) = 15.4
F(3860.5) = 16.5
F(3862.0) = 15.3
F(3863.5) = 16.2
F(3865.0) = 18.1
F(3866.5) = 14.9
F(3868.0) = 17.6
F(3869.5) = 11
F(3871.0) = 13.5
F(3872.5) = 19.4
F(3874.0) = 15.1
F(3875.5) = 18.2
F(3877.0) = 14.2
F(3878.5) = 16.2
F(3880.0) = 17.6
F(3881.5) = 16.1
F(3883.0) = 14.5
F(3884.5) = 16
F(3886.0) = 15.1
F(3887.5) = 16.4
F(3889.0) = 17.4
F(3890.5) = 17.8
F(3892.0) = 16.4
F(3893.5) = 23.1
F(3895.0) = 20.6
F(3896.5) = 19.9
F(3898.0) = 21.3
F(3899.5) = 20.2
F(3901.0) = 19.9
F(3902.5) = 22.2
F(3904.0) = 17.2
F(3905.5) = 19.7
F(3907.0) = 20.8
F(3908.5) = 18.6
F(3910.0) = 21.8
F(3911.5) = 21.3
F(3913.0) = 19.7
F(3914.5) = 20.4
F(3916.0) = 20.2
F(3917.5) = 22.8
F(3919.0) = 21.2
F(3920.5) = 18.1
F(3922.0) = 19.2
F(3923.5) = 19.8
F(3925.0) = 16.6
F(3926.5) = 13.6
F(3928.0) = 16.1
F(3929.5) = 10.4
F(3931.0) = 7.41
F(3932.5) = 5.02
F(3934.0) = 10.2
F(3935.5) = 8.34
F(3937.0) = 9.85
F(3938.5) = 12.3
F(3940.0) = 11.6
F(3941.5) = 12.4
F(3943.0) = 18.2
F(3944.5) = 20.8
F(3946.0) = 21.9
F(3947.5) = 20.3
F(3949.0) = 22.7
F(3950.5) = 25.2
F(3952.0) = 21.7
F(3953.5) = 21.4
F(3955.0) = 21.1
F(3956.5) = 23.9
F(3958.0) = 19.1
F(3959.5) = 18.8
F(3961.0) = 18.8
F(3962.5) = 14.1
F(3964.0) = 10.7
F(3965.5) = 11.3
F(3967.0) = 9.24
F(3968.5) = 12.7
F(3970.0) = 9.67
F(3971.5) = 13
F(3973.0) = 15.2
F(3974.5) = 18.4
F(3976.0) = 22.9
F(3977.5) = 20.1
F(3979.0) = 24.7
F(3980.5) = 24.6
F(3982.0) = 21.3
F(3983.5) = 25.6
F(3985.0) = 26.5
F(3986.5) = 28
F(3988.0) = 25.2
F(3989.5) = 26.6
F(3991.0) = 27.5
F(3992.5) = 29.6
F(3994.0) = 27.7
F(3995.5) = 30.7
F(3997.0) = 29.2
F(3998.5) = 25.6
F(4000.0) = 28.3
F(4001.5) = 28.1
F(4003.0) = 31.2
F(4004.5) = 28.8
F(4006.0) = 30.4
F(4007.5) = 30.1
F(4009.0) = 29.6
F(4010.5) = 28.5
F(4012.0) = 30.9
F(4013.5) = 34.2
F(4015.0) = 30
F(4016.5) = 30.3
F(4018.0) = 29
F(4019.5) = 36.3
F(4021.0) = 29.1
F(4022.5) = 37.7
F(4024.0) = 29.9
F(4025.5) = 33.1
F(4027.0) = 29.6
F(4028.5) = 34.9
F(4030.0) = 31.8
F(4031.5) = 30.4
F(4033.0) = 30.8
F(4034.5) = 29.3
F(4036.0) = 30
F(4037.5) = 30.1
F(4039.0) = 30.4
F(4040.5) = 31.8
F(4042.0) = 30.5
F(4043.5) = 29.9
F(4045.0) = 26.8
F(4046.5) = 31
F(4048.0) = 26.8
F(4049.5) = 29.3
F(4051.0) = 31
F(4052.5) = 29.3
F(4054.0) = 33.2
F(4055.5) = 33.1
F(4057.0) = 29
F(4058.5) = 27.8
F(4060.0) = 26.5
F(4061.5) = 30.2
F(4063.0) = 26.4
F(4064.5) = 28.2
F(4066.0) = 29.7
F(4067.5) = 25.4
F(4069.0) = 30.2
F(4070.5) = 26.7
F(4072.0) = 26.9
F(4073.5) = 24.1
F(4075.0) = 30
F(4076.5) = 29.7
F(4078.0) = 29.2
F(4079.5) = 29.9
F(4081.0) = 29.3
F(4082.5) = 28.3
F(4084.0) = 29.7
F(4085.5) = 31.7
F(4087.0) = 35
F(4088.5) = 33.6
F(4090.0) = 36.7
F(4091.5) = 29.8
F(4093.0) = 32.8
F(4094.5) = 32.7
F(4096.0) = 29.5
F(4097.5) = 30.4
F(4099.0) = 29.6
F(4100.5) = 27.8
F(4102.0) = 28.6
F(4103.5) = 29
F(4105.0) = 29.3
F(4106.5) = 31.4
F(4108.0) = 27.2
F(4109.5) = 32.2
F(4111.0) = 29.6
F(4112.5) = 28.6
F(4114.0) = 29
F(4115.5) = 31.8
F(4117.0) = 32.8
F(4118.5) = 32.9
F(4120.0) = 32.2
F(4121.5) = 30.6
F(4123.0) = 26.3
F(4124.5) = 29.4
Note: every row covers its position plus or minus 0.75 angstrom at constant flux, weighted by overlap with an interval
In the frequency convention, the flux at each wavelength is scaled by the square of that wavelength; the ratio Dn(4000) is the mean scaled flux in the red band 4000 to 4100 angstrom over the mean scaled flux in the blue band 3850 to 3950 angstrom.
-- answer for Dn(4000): 1.9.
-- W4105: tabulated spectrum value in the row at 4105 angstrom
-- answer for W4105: 29.3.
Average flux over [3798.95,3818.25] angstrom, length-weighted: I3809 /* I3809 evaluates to 17.2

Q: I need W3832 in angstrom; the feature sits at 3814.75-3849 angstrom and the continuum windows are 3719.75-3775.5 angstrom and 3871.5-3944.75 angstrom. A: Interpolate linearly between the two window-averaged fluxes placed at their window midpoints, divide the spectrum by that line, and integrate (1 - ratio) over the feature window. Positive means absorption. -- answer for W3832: 6.6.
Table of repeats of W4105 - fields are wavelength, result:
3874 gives 15.1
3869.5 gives 11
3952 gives 21.7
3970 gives 9.67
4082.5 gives 28.3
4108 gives 27.2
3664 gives 20.4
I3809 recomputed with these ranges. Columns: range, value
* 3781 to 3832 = 15.9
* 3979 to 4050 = 29.5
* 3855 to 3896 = 16.5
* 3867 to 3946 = 16.8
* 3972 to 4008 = 26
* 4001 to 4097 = 30.3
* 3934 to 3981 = 17.1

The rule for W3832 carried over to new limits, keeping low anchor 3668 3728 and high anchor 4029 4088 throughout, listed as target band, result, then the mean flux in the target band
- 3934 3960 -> 7.8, 18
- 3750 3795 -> 3.6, 17.8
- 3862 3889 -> 8.3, 15.9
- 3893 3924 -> 4.9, 20.4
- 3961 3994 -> 8.3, 20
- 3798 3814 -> 2.5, 17.4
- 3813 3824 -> 3.0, 15.2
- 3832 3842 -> 5.0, 10.9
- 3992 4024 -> -2.9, 30.2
